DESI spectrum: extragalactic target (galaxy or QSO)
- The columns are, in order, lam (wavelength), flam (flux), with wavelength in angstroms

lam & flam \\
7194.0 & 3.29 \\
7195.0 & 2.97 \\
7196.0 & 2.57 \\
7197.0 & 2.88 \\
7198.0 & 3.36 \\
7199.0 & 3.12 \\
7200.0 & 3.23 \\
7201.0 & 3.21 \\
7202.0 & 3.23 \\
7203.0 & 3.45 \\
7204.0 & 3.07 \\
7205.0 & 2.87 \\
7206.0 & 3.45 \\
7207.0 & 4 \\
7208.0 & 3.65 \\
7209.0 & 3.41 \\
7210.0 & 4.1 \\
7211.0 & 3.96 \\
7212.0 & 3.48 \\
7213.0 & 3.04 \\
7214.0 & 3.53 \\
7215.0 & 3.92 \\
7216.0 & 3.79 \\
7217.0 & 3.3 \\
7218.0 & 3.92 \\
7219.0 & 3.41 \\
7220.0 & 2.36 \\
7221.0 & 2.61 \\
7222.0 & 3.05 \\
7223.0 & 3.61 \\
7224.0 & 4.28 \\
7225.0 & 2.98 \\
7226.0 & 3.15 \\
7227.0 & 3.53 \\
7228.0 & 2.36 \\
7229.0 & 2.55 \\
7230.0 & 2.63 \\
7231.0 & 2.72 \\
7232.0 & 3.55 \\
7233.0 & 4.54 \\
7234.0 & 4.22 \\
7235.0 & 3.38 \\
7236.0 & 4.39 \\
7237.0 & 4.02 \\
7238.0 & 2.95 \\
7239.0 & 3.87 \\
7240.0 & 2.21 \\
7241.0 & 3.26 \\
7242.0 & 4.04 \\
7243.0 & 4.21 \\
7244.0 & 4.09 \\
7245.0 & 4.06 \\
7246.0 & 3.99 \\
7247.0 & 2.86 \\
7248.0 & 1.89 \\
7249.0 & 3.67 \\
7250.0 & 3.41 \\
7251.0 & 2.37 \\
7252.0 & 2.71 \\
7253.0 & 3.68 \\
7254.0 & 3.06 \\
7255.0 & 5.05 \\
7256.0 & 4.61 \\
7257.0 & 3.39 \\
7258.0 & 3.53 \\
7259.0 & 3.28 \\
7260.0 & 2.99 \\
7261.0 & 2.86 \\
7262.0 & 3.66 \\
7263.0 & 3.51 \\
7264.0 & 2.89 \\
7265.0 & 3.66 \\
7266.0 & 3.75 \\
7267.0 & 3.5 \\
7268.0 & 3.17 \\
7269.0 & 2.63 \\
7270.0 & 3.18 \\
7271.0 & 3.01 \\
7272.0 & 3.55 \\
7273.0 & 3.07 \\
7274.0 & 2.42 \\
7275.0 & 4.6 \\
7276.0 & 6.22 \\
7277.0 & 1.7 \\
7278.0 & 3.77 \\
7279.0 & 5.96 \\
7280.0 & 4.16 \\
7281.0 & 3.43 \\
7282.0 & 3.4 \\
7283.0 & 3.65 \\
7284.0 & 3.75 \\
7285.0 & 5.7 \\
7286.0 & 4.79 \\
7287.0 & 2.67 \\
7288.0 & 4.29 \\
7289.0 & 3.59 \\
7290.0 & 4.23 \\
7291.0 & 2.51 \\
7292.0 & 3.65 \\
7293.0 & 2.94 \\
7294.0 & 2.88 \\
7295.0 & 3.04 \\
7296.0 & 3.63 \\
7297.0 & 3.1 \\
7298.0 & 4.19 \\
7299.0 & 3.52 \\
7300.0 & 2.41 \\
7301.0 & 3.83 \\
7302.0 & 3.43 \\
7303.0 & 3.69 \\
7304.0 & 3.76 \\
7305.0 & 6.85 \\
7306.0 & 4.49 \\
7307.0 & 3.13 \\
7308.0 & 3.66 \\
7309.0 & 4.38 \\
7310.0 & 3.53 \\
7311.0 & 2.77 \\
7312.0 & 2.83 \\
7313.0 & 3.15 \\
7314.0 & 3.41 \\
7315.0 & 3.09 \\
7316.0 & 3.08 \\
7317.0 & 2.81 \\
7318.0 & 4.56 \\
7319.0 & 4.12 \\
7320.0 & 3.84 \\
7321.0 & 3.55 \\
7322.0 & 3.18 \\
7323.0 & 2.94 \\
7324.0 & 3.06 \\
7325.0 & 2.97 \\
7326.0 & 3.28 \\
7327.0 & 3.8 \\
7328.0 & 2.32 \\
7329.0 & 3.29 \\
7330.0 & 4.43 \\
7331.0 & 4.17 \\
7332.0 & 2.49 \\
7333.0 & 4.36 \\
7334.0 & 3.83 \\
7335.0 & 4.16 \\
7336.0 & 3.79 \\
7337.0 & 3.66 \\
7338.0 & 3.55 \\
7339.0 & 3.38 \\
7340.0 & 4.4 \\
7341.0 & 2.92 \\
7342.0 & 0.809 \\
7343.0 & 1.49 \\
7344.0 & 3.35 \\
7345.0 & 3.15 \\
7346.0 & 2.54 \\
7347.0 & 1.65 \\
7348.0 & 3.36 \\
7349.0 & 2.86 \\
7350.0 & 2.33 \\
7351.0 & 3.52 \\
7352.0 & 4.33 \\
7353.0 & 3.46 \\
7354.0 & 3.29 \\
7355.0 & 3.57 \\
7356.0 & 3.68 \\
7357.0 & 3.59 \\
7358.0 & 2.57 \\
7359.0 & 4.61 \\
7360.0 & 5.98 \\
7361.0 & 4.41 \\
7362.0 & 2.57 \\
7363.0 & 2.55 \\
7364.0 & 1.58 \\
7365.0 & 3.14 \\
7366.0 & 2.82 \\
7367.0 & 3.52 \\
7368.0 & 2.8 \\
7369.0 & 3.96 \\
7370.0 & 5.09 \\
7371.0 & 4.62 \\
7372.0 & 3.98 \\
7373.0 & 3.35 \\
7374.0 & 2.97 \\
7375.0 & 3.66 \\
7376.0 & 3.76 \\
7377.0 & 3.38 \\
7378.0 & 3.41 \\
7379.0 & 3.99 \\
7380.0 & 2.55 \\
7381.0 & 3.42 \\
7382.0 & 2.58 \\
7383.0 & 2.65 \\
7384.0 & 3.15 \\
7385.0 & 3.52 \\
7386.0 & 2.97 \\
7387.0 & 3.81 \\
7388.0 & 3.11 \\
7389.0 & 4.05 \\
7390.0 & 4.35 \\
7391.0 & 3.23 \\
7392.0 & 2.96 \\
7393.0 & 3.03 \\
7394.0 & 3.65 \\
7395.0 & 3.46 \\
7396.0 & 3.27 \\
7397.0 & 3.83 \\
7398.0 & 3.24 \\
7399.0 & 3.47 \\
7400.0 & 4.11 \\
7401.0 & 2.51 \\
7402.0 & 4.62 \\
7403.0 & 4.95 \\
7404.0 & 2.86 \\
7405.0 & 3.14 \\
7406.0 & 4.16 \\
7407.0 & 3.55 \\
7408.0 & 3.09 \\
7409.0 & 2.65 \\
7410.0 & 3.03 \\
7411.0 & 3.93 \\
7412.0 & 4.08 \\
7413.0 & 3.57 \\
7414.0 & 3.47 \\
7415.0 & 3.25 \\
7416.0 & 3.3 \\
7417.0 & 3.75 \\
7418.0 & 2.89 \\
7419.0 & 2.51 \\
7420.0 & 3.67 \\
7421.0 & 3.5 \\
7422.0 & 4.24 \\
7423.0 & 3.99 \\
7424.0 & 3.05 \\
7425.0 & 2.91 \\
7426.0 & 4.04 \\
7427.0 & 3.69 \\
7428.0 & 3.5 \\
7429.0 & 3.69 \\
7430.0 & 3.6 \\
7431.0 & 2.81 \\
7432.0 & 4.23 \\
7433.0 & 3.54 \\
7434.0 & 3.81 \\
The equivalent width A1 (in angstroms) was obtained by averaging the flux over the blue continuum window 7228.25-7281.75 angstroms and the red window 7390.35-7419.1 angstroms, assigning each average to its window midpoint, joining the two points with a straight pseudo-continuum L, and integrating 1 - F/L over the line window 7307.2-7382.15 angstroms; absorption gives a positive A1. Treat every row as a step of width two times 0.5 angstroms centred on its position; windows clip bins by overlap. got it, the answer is 2.05 angstroms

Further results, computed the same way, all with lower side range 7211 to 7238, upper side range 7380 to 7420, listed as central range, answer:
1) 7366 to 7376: -0.93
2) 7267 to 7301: -2.00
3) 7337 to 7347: 1.70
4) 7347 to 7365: 0.19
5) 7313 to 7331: -0.04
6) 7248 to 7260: -0.12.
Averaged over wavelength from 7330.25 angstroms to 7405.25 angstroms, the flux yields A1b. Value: 3.4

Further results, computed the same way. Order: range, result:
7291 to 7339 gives 3.53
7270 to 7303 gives 3.65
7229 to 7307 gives 3.59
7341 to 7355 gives 2.81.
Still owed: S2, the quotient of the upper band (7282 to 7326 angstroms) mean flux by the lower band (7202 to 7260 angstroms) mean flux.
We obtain 1.0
